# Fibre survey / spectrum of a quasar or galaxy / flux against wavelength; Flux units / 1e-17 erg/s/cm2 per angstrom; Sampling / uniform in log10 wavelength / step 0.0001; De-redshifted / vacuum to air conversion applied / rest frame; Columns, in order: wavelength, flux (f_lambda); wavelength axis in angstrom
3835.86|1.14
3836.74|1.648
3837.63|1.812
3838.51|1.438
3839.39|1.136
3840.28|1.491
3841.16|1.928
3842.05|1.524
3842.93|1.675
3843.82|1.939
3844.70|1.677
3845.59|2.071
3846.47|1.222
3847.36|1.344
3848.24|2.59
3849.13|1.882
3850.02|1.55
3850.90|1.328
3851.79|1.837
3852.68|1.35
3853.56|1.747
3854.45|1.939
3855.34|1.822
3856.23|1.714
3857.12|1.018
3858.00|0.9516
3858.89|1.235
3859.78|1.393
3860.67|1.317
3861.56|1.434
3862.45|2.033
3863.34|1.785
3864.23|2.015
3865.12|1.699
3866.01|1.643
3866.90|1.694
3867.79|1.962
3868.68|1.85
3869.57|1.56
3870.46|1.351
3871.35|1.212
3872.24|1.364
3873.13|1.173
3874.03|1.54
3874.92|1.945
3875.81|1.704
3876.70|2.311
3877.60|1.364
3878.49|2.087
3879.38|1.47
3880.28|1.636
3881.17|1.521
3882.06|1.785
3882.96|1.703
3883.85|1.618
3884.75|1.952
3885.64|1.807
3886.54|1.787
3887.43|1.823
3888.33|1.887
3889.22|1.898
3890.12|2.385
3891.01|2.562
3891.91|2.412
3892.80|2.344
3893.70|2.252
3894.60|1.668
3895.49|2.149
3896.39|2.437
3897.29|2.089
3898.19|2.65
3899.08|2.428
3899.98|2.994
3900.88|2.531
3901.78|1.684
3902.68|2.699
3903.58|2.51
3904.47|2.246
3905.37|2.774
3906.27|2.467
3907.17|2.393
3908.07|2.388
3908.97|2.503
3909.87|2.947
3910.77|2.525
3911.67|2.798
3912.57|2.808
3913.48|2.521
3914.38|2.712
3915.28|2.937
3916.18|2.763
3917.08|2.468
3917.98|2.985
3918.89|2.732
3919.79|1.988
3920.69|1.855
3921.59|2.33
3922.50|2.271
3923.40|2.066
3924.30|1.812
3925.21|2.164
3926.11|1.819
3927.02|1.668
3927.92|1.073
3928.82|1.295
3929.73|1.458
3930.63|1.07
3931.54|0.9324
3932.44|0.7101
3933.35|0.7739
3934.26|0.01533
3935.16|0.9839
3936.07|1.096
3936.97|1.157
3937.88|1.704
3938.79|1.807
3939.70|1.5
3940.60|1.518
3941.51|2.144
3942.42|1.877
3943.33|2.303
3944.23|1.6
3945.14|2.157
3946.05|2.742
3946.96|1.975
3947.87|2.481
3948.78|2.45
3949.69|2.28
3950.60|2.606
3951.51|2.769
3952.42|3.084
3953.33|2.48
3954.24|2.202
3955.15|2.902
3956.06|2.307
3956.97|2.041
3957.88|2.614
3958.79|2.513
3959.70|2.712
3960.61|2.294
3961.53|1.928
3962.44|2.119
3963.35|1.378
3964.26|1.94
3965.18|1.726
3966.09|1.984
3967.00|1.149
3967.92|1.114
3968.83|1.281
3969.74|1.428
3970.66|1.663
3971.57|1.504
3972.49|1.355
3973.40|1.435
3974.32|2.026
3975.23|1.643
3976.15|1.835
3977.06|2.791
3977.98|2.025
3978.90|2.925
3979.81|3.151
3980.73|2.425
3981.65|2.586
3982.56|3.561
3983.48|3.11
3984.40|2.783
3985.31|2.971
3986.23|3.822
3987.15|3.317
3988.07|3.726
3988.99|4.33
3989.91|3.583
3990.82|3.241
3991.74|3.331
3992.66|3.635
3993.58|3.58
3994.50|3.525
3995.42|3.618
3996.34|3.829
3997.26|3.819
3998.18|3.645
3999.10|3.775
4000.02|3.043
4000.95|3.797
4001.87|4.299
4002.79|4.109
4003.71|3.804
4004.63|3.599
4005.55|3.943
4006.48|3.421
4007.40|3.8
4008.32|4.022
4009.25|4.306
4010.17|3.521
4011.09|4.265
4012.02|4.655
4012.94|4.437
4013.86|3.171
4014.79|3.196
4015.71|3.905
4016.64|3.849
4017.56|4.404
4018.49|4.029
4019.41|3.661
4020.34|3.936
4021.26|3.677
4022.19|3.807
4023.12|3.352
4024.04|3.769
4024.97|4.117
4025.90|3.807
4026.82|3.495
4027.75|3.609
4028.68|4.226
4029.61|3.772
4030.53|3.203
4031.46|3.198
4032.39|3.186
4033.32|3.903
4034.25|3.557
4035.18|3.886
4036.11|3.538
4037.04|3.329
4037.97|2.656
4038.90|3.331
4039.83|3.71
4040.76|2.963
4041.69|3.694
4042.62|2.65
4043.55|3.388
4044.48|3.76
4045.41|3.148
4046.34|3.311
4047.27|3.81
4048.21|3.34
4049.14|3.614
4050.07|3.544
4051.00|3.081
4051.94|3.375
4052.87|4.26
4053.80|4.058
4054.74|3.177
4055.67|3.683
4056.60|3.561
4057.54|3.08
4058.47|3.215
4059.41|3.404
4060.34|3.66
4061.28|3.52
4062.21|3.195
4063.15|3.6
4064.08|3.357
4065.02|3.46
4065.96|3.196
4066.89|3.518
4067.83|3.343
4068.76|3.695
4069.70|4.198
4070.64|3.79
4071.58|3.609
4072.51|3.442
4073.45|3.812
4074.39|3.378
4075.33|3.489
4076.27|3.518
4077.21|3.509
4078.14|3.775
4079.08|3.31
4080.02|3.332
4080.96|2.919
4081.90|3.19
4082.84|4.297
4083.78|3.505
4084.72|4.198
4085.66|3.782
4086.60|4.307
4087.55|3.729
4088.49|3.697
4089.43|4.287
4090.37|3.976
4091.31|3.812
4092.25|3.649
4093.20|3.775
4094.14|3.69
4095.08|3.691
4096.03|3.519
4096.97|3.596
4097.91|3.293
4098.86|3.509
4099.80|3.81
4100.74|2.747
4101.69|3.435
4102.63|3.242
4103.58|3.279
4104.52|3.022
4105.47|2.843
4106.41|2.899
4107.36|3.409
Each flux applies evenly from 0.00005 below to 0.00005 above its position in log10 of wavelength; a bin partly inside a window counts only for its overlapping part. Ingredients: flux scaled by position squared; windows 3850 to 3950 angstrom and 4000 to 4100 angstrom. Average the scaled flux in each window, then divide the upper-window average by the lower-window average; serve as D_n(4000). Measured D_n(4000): 2.1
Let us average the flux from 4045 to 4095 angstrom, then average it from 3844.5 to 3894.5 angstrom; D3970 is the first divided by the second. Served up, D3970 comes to 2.08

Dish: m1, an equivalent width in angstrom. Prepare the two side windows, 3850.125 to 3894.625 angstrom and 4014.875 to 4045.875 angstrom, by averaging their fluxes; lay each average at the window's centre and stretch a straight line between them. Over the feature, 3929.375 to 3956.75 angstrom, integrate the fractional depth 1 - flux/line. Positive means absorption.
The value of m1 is 7.9 angstrom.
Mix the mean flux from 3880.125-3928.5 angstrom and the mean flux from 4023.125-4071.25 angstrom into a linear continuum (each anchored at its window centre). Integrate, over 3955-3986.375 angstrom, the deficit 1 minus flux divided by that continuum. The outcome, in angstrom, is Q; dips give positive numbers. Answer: 7.3 angstrom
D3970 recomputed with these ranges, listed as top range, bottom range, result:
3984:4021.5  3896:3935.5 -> 1.77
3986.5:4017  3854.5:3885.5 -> 2.32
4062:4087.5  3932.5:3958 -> 1.83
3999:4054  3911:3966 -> 1.81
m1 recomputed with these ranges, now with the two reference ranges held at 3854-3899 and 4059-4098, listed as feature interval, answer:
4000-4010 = -3.1 angstrom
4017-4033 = -3.0 angstrom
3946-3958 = -0.1 angstrom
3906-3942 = 4.3 angstrom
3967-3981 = 4.2 angstrom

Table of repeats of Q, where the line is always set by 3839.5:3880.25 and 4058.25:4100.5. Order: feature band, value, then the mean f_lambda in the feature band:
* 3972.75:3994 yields -1.4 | 2.93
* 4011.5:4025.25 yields -3.6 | 3.86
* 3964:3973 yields 3.8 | 1.5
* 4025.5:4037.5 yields -1.6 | 3.59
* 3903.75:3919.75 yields -4.0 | 2.63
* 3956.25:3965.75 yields 1.5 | 2.13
